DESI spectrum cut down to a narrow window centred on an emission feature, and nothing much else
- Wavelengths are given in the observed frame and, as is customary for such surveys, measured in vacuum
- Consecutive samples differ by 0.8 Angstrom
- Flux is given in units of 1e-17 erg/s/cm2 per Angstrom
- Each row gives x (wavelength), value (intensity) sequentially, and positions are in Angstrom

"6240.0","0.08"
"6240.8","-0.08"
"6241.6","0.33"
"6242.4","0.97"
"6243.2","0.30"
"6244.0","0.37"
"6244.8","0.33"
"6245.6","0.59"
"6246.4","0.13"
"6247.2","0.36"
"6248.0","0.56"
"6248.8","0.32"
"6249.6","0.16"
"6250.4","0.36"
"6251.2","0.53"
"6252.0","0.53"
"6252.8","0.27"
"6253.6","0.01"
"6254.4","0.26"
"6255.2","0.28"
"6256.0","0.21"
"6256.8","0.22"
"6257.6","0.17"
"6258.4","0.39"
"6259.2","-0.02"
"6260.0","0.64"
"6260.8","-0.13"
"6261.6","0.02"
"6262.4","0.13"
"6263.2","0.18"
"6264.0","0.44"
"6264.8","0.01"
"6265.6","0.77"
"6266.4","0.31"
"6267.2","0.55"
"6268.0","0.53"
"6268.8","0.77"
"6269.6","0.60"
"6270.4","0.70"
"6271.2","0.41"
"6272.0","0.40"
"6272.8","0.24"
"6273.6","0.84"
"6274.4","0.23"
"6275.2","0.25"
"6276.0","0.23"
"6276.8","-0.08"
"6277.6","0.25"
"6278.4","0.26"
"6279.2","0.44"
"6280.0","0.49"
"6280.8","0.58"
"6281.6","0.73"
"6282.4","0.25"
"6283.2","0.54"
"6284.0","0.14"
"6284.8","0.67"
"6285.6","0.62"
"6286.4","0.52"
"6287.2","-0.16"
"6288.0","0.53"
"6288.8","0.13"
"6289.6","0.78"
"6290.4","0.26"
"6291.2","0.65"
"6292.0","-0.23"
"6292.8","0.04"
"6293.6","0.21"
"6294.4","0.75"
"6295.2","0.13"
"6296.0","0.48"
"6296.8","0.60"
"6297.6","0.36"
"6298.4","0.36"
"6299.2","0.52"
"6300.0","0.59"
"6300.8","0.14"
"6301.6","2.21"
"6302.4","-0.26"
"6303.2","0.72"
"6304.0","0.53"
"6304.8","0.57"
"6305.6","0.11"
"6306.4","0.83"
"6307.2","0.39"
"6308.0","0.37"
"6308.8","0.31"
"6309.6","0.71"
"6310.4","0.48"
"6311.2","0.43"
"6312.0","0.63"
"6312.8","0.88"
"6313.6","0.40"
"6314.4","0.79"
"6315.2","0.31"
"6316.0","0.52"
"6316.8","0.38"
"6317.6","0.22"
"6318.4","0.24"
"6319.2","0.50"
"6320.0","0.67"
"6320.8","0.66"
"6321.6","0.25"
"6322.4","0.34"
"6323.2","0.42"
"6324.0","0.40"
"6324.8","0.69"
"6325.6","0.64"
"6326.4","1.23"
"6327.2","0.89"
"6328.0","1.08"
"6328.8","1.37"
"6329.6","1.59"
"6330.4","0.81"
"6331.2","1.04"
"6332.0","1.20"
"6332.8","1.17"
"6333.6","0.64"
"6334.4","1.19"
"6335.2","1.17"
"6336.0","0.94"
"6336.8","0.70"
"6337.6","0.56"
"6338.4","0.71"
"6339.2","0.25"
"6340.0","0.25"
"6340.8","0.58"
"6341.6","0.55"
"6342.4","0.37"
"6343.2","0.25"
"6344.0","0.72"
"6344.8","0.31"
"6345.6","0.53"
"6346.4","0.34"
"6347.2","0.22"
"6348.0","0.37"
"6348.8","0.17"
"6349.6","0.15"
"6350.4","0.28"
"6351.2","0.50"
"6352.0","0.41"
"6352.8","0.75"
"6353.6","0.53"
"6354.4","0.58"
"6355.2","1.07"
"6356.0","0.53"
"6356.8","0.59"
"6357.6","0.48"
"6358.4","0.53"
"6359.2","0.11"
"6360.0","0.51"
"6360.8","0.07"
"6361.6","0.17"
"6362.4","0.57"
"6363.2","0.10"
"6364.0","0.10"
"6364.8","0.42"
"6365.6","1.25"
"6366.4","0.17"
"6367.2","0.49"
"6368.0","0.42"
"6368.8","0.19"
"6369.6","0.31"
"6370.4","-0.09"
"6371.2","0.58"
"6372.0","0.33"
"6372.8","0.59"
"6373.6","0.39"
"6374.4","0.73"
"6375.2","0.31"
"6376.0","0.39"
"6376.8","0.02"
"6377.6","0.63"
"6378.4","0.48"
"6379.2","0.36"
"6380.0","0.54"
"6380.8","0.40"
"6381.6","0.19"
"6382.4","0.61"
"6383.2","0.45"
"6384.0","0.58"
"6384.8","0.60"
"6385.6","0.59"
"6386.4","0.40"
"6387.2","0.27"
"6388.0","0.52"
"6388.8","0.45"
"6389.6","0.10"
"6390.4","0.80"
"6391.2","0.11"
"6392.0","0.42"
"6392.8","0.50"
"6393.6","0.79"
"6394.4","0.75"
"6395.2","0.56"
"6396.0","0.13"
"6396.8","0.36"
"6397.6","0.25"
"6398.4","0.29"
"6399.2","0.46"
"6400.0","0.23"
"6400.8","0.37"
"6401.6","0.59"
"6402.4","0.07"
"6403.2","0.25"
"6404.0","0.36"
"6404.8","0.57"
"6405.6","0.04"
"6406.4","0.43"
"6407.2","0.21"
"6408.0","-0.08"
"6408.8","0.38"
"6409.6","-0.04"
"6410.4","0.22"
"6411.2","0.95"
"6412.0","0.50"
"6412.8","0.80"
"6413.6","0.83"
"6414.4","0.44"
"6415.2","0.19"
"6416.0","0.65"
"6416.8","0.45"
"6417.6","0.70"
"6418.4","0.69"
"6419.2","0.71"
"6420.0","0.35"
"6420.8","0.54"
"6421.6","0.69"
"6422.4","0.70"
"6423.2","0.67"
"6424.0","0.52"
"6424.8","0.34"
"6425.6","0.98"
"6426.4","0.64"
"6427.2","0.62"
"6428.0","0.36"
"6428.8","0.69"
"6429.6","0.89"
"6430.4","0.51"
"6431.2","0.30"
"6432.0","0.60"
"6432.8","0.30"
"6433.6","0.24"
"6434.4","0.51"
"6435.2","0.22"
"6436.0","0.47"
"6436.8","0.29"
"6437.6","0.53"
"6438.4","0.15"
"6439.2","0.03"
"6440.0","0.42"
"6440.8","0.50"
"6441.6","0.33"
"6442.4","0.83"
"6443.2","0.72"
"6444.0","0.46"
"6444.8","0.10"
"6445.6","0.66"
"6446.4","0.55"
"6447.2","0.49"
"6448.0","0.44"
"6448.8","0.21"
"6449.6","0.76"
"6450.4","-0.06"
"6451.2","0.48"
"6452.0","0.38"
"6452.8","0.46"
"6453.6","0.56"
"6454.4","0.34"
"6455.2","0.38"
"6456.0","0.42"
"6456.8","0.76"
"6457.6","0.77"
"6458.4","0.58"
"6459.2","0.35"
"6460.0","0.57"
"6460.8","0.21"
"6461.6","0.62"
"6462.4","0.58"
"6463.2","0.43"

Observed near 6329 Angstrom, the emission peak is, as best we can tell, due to [O II] 3727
